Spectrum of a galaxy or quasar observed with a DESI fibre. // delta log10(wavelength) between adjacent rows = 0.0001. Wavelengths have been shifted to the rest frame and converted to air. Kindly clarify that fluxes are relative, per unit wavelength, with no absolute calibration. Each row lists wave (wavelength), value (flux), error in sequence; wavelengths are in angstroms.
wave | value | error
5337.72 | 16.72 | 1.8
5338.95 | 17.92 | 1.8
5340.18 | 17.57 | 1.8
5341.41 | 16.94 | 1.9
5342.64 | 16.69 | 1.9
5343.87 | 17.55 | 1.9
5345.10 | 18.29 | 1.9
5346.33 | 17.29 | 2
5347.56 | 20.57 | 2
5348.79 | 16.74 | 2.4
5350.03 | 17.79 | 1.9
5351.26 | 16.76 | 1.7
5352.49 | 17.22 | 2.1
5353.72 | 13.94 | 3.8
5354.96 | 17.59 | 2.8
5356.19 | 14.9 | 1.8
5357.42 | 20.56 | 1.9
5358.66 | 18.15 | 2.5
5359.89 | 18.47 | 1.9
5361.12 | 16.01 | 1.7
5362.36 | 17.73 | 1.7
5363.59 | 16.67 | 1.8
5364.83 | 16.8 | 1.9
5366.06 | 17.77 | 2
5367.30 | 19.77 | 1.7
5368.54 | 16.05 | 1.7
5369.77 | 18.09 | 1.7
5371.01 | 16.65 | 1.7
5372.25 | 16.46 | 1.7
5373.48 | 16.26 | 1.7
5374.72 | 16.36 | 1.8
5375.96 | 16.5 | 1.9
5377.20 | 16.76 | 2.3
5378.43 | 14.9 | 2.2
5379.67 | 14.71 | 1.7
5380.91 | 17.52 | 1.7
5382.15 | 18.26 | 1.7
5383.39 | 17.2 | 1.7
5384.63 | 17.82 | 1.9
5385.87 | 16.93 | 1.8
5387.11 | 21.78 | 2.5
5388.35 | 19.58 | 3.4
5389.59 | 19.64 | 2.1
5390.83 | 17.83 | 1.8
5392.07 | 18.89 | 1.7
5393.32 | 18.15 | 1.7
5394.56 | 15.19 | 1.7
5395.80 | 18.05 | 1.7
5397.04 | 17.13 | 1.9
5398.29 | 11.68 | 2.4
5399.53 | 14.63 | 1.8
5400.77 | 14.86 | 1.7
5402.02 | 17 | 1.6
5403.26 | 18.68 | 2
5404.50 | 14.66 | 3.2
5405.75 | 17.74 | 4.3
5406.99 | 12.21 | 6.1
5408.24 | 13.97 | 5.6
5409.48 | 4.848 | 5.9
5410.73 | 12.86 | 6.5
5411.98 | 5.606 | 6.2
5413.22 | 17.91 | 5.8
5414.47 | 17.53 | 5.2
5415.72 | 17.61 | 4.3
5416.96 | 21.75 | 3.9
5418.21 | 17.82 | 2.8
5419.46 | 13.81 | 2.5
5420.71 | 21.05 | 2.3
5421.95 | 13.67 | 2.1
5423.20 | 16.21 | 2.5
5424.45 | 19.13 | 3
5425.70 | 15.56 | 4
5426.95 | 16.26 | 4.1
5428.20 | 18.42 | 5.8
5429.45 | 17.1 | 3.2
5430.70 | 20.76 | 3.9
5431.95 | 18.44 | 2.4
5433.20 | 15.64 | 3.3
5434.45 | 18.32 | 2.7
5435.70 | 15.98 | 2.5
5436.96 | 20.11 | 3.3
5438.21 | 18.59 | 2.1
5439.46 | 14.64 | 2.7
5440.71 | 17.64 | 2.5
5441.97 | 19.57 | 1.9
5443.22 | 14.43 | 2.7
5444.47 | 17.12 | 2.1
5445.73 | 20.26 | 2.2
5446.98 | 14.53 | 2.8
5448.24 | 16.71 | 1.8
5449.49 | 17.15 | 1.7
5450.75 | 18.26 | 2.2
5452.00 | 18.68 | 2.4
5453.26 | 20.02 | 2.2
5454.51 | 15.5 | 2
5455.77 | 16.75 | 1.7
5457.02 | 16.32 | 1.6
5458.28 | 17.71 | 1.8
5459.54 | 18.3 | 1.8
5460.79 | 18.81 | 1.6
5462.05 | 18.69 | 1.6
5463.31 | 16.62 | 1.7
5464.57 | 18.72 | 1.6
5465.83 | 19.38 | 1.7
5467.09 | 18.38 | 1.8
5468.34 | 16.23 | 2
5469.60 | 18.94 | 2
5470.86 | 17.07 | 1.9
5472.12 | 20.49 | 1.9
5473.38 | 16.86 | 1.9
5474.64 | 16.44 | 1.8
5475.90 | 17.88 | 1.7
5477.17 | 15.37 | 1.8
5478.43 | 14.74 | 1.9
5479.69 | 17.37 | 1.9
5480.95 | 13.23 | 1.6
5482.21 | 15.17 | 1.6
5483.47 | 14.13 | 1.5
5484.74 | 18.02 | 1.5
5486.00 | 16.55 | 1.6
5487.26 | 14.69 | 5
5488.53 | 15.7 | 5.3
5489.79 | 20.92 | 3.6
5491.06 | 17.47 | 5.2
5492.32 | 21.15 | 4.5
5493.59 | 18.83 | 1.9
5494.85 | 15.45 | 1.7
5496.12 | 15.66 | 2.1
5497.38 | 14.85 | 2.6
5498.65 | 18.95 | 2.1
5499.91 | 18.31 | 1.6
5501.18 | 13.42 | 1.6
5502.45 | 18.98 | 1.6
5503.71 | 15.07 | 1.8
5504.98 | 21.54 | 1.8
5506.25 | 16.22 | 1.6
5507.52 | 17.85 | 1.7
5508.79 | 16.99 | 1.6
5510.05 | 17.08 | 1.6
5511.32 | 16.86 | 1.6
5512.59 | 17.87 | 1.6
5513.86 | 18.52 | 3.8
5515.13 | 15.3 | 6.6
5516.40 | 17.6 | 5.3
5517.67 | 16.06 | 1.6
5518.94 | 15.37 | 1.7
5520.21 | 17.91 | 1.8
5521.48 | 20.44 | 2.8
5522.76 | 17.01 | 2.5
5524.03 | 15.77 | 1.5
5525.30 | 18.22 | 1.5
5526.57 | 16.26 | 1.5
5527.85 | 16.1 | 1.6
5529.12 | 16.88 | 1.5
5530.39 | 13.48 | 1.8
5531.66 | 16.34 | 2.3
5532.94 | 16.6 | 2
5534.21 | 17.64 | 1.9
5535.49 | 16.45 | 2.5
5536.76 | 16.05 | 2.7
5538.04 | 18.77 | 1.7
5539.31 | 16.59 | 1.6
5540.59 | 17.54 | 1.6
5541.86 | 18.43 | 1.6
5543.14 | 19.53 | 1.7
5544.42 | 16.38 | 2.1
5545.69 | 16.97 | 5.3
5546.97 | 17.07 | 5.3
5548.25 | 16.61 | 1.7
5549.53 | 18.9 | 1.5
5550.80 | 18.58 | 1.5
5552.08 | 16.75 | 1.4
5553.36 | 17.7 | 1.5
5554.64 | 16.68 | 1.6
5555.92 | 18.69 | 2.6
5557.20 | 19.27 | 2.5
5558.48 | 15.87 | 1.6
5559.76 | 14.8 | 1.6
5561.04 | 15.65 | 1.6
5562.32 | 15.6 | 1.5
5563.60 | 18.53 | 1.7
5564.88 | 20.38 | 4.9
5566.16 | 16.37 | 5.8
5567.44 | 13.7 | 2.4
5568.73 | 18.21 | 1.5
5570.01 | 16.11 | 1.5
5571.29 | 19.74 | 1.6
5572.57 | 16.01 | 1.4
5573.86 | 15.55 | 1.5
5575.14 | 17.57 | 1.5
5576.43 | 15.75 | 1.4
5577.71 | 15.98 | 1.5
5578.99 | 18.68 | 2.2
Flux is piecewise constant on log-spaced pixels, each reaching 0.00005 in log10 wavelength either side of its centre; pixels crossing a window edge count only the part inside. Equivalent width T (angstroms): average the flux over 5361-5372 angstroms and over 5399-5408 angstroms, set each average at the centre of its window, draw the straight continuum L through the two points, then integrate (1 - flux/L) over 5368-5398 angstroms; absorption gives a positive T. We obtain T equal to -1.4 angstroms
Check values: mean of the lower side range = 17.3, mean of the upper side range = 15.6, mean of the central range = 17.3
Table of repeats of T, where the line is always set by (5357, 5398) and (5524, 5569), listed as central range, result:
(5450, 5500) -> -0.2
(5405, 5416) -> 2.6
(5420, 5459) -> -0.3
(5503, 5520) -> 0.0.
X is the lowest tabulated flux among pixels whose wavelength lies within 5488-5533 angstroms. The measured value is 13.42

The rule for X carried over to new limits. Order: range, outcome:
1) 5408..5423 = 4.848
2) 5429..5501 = 13.23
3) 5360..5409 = 11.68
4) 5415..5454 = 13.67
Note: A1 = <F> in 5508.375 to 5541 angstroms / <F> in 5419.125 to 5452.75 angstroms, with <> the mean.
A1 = 1.0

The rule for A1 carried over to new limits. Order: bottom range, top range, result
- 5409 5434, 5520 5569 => 1.06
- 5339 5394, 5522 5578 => 0.97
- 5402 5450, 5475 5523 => 1.03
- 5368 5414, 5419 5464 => 1.09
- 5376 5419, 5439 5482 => 1.07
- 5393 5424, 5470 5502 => 1.09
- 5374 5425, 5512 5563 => 1.05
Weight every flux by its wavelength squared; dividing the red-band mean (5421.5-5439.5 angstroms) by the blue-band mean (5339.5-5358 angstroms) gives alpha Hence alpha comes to 1.03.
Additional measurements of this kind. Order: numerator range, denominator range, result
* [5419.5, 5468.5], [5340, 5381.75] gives 1.06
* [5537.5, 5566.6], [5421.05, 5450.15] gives 1.06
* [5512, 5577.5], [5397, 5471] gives 1.06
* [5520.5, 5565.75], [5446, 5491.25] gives 1.03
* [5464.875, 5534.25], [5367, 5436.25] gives 1.06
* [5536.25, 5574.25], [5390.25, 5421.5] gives 1.16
